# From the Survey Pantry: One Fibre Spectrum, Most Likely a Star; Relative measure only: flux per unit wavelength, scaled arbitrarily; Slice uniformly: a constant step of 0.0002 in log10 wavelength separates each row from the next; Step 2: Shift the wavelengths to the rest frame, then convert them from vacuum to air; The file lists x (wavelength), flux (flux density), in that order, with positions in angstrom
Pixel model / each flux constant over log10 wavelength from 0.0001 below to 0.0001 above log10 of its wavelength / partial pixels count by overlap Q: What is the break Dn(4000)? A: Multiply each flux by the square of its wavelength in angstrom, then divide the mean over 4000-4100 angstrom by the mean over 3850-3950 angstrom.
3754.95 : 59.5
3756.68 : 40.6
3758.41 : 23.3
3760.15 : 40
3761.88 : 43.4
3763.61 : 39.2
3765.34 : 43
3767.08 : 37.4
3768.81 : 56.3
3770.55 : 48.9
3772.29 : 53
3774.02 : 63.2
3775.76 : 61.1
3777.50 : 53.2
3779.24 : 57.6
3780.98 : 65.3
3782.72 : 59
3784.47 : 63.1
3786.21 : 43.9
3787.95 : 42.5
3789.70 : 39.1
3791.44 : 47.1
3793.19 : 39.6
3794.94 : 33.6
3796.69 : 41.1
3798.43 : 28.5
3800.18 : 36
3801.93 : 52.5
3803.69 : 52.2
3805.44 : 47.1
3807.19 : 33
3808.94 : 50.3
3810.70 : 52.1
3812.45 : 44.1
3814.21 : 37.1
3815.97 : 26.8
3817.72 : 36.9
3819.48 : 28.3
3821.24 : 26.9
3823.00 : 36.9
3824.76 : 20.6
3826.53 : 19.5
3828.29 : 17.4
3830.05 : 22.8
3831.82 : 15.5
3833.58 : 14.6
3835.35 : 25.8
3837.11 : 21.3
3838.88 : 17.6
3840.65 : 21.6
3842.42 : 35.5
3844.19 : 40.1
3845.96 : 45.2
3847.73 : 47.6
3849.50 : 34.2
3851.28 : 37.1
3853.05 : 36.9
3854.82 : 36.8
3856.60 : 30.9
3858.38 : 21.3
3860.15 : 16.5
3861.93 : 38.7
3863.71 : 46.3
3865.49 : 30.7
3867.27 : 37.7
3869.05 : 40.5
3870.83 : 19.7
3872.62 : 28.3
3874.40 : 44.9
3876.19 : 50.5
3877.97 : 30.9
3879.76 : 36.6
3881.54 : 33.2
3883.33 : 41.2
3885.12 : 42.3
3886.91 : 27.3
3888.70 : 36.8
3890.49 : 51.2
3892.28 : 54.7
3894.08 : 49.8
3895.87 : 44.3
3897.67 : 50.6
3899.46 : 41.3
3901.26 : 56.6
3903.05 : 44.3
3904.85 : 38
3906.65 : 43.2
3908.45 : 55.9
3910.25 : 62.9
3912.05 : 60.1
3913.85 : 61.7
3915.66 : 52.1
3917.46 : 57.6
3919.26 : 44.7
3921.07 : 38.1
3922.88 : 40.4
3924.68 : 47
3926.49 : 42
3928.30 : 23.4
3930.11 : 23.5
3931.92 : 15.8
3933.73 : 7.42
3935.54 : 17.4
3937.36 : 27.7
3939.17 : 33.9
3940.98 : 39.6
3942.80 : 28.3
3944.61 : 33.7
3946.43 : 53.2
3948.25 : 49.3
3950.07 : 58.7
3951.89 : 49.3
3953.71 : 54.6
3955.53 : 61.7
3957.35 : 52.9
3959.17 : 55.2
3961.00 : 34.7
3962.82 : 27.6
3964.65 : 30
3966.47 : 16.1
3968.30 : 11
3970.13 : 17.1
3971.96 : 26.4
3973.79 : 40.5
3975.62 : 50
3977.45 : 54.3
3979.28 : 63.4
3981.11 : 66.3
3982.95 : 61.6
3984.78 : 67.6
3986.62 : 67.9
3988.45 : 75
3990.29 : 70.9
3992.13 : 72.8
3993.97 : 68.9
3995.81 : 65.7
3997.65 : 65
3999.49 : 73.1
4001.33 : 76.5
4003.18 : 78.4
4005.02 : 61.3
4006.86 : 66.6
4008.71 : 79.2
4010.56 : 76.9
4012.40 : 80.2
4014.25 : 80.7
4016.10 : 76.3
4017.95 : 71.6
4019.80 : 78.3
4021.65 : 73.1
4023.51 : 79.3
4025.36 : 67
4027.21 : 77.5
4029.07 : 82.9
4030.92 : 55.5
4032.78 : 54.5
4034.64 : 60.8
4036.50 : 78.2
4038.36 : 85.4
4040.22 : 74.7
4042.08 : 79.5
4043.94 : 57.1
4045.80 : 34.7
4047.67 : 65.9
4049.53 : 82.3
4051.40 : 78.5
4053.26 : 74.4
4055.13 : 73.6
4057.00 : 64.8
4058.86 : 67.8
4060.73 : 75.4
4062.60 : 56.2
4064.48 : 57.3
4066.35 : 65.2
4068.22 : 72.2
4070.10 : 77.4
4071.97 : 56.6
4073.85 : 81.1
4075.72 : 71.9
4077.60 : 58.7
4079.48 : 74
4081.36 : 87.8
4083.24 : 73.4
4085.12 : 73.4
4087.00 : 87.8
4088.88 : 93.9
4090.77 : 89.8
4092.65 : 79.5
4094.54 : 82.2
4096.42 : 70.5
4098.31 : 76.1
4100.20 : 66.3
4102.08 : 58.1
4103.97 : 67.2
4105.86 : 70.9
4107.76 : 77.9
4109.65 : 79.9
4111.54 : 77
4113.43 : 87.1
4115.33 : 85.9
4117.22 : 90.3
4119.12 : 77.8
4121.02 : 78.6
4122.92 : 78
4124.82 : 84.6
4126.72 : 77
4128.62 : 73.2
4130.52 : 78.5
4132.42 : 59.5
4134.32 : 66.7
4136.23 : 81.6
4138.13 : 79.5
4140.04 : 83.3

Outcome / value 1.99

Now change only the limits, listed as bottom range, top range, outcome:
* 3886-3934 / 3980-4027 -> 1.73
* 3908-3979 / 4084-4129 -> 2.13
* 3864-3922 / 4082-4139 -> 1.96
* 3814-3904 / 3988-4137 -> 2.36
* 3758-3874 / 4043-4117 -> 2.20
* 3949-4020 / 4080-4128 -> 1.43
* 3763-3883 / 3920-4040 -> 1.56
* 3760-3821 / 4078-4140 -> 2.01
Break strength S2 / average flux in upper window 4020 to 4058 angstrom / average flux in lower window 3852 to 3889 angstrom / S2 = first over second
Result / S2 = 2.0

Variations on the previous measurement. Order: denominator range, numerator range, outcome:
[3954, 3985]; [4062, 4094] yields 1.72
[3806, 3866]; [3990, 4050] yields 2.26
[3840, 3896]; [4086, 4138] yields 2.09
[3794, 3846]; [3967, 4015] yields 1.90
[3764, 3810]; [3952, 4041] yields 1.29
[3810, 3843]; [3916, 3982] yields 1.43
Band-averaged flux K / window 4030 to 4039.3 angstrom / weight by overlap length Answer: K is 66.9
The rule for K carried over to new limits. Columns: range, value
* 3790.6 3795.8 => 40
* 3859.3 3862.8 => 27.6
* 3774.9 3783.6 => 59.2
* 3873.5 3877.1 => 47.6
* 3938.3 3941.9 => 36.8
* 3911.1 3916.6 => 58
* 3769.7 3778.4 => 55.9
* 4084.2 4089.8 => 85.1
